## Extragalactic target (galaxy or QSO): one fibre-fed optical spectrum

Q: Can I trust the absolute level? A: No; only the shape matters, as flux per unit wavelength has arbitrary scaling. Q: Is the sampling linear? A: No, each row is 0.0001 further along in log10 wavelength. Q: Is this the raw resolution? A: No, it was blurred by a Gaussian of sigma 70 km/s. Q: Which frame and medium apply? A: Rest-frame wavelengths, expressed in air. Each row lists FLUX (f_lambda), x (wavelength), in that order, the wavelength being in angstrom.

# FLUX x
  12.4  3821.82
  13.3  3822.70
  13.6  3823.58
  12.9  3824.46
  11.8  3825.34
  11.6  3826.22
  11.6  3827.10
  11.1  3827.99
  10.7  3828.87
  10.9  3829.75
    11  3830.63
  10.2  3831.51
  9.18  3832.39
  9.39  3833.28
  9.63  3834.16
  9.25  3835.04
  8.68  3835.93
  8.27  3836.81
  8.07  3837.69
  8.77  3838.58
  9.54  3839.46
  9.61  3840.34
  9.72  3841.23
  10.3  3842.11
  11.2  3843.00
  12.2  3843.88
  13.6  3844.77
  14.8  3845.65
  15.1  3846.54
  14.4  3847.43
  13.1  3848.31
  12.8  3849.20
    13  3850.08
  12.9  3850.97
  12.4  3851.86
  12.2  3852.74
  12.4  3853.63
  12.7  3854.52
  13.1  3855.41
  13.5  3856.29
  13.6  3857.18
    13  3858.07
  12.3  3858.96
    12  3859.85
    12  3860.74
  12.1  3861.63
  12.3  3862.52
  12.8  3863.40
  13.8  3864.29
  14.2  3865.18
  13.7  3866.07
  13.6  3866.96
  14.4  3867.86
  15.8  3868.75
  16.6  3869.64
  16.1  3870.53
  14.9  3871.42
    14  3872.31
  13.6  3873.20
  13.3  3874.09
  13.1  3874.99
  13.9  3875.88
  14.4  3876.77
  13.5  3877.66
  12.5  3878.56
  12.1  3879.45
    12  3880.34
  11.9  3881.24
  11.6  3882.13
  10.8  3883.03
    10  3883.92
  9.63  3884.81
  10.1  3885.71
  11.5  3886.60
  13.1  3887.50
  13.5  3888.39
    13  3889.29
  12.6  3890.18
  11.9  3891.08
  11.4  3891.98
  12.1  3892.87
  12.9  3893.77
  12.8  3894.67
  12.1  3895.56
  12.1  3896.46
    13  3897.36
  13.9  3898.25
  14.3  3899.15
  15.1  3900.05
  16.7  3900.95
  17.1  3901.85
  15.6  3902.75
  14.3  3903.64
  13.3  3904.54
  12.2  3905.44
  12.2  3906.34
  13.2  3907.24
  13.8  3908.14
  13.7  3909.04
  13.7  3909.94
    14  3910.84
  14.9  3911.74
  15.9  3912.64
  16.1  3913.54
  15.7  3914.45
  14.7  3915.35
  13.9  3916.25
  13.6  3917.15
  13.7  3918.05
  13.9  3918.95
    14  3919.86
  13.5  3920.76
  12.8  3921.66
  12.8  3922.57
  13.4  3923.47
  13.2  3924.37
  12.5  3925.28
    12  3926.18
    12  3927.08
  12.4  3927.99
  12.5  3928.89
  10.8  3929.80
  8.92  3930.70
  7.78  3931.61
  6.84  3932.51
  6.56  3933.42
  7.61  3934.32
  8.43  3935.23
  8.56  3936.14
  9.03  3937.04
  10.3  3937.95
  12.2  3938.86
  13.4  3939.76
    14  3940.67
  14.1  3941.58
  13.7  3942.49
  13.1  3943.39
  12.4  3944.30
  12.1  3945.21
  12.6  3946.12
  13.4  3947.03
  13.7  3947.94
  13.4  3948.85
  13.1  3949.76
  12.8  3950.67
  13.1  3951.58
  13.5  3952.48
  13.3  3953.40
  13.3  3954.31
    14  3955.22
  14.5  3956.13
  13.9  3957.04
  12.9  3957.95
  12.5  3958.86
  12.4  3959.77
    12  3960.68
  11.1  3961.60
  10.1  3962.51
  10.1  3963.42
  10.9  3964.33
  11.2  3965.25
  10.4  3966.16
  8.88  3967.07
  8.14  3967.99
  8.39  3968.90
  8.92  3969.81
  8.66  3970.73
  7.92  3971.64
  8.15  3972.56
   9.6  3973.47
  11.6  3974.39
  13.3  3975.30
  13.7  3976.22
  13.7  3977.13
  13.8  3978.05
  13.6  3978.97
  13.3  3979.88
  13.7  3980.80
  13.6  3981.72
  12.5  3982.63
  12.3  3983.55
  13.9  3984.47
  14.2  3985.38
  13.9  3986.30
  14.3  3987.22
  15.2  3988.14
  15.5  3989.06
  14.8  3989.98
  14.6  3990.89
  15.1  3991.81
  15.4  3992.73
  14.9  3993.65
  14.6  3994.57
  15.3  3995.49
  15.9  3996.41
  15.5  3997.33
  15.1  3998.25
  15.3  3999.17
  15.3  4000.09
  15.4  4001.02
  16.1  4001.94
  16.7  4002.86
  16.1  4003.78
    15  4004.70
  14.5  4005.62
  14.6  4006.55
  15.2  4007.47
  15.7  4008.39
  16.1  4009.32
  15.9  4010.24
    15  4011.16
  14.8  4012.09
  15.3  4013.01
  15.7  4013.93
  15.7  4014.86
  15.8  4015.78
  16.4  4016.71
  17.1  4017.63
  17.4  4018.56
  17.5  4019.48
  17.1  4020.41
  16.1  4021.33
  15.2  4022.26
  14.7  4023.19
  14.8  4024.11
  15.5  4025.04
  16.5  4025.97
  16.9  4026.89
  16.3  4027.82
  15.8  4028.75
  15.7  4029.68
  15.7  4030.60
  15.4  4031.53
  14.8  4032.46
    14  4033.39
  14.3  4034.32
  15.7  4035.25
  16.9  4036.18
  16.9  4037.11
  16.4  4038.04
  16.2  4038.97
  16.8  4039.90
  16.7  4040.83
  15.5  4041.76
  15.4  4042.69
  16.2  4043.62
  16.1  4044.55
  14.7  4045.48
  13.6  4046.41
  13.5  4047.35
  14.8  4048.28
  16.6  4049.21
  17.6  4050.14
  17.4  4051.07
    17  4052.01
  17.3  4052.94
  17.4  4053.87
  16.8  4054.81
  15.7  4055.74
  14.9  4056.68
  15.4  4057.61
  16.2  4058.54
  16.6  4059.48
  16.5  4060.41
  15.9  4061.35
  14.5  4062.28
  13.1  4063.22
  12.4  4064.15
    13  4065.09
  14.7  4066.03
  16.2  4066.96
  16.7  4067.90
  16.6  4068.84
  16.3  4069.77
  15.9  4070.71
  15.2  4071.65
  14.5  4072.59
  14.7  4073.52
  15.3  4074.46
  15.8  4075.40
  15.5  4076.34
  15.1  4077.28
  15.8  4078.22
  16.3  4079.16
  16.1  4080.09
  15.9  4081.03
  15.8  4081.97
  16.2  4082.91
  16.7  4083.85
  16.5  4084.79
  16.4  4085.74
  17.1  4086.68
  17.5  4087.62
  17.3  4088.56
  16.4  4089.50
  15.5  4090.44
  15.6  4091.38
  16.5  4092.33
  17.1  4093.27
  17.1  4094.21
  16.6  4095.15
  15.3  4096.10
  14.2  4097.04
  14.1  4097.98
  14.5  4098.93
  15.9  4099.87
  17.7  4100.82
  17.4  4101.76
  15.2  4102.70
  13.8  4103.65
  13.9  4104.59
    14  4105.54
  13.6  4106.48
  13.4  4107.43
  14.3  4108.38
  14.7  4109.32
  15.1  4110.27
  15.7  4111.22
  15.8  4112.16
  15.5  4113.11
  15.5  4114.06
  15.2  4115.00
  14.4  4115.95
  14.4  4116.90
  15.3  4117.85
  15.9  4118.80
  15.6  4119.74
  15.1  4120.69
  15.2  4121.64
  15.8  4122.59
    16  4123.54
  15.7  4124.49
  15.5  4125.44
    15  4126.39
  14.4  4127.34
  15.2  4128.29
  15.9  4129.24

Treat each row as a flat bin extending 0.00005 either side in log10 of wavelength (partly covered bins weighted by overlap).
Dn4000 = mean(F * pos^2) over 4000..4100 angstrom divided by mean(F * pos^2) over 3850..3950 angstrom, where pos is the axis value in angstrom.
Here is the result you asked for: 1.3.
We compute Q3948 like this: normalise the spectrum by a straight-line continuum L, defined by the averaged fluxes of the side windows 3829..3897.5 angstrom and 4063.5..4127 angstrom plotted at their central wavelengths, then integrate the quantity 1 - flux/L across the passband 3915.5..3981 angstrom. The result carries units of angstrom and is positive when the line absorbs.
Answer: 7.9 angstrom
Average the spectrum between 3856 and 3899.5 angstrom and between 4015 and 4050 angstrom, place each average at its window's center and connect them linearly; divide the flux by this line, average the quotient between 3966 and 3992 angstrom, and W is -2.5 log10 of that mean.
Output 0.21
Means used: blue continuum 12.9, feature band 12.3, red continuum 15.8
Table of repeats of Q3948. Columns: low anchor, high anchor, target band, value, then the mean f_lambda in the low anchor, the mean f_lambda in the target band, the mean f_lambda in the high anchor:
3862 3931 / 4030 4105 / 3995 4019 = -1.2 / 13.3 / 15.6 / 15.8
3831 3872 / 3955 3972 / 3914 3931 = -2.4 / 12.3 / 13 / 10.9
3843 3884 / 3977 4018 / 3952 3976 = 5.5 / 13.2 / 11.2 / 14.9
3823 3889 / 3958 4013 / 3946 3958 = -0.4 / 12.2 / 13.4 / 13.3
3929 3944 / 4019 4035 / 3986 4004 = -1.9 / 10.4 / 15.2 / 15.7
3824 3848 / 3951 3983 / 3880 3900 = -1.6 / 10.9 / 12.2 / 11.7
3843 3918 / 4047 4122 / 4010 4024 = -1.0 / 13.3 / 16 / 15.6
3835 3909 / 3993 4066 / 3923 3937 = 3.7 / 12.7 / 10.2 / 15.7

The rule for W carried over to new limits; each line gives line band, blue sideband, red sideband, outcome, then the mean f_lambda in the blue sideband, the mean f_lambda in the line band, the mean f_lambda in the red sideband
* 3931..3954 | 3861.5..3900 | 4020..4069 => 0.21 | 13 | 11.6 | 15.7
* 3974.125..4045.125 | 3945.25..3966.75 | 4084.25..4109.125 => -0.12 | 12.5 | 15.3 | 15.6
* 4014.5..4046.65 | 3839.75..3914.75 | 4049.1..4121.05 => -0.06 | 13.2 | 15.9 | 15.6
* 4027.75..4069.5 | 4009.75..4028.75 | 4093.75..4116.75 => 0.00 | 16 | 15.7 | 15.1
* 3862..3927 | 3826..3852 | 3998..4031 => -0.07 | 11.1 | 13.4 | 15.8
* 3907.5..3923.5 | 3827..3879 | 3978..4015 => -0.05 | 12.3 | 14.1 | 14.9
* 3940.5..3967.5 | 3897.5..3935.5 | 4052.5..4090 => 0.09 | 13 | 12.5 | 15.8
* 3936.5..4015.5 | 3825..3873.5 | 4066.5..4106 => 0.07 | 12.2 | 13.3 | 15.9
